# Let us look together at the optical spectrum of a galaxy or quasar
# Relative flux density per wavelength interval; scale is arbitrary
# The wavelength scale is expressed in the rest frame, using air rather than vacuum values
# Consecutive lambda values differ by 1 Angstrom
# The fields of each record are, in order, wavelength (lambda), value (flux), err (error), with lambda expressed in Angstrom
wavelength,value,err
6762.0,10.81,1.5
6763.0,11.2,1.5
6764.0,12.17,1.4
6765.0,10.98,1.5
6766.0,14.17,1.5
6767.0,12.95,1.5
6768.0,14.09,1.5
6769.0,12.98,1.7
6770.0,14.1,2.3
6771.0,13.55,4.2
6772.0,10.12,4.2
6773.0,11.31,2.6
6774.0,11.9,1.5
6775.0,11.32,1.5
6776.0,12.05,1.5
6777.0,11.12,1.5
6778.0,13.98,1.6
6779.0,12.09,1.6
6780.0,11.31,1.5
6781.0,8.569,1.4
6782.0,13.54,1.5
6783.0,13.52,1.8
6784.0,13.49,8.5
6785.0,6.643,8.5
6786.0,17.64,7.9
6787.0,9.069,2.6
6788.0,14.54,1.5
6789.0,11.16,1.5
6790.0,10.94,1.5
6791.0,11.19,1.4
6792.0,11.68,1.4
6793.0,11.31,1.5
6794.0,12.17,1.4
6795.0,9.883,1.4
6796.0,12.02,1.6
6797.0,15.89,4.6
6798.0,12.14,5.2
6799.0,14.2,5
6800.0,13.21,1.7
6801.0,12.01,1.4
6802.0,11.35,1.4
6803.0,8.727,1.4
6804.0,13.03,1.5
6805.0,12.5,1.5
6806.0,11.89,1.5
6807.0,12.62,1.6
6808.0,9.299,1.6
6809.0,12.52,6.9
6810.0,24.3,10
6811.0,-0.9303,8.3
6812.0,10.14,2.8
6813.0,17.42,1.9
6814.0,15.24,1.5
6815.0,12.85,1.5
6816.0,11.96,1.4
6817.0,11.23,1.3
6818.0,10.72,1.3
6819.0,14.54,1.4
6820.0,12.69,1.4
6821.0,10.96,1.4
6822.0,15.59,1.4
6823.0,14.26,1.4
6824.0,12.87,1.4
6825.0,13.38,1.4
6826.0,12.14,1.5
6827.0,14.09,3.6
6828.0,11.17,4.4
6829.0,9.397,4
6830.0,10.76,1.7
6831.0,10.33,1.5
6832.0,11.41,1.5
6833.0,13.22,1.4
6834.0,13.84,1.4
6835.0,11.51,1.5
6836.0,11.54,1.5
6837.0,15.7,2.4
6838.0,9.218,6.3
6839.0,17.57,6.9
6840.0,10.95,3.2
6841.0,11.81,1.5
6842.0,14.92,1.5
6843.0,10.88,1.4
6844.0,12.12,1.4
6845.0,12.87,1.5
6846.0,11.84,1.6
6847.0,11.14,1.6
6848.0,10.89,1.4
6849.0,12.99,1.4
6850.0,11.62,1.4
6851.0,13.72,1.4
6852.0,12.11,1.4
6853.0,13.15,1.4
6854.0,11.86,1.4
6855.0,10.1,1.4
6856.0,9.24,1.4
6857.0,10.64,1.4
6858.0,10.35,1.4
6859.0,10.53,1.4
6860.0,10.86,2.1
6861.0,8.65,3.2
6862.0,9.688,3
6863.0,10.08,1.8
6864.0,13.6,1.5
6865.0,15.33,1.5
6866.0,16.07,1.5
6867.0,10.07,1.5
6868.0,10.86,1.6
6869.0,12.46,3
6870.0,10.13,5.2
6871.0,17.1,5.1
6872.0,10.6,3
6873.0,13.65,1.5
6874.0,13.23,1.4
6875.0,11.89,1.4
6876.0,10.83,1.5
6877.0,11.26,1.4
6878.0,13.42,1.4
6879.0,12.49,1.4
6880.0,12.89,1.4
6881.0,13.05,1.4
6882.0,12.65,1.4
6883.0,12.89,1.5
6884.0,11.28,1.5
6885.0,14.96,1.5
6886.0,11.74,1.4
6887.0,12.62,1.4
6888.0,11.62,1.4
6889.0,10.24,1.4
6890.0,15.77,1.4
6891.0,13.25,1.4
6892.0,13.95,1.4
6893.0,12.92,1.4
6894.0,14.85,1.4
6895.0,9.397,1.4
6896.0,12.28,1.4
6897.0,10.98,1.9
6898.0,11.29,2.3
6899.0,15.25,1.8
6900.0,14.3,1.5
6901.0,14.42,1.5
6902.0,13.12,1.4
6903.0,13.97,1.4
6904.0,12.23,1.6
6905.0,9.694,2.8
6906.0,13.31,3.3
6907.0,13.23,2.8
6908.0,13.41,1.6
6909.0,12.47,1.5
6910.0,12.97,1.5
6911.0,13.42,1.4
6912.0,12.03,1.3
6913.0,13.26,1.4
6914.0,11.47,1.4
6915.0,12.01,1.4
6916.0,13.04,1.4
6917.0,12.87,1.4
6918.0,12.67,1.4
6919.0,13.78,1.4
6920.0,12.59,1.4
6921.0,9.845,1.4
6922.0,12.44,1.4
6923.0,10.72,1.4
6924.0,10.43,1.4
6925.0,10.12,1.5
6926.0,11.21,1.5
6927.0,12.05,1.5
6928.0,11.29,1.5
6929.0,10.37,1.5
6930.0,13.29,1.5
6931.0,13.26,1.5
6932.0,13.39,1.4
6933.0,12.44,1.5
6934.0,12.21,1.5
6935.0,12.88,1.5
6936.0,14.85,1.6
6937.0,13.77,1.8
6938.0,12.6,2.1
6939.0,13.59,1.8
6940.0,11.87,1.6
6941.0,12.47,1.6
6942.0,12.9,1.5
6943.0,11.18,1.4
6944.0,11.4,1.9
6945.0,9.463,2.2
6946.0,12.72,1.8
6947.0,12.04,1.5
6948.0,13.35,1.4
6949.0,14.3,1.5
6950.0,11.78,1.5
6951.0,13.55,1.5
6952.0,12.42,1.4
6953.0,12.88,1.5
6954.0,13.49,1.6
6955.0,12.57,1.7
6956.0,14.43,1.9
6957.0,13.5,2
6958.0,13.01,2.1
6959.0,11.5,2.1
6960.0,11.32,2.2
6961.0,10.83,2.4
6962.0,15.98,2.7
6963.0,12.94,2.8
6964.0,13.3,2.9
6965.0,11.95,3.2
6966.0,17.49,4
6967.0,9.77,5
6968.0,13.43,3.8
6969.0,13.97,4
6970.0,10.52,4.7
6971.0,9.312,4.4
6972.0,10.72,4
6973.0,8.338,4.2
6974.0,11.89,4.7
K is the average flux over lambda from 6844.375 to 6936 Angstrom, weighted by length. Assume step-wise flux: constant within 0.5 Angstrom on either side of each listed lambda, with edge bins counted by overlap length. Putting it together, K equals 12.3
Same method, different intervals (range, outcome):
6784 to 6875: 12.1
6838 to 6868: 11.9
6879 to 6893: 12.8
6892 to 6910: 12.8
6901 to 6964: 12.5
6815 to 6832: 12.2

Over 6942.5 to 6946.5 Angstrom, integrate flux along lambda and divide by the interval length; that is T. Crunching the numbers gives 11.2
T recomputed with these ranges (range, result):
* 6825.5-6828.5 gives 12.5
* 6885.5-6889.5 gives 11.6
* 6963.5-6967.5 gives 13.1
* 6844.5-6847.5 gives 12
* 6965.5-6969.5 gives 13.7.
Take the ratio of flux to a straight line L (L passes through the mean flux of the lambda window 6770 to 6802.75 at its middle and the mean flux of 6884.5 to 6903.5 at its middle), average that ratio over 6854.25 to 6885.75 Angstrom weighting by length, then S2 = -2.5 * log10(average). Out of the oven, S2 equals 0.07 mag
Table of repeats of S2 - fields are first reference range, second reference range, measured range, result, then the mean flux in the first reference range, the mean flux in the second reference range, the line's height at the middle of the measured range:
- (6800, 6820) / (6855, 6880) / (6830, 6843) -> -0.05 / 12.2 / 11.8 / 12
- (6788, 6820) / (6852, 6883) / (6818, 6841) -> -0.04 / 12.2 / 11.9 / 12.1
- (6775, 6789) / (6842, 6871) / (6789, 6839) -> -0.03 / 12.1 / 11.7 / 11.9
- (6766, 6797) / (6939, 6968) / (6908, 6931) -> 0.04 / 12.1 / 12.7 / 12.6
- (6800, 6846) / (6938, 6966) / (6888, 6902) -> -0.03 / 12.4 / 12.7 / 12.6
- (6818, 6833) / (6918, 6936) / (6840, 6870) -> 0.05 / 12.4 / 12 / 12.3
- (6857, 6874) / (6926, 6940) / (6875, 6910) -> -0.04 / 11.9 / 12.7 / 12.2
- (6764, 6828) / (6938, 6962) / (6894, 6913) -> -0.02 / 12.3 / 12.5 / 12.5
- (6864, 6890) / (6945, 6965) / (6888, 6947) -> 0.02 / 12.6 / 12.8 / 12.7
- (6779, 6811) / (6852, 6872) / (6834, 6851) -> -0.06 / 12.1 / 11.6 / 11.8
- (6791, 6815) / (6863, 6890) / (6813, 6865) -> 0.03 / 12.3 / 12.6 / 12.4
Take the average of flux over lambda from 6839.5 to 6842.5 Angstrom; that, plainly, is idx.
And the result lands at 12.6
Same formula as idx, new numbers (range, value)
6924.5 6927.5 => 11.1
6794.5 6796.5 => 11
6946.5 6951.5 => 13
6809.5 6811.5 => 11.7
